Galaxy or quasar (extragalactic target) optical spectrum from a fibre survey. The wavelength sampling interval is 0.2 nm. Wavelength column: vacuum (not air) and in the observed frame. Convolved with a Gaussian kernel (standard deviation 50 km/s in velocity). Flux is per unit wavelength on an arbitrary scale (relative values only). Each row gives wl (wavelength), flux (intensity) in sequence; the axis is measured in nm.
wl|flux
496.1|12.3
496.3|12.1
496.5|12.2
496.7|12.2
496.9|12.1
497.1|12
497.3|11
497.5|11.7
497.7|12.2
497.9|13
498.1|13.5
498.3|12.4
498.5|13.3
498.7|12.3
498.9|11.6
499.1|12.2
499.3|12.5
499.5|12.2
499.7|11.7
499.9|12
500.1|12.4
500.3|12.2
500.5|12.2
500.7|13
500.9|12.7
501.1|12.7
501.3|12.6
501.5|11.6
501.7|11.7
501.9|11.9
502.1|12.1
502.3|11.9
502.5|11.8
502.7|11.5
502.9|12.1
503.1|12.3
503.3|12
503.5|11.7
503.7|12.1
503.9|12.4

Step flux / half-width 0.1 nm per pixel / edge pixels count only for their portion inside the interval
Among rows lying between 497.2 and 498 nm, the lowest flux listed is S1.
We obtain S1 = 11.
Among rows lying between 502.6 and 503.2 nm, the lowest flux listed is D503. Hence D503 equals 11.5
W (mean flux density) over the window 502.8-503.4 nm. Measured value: 12.1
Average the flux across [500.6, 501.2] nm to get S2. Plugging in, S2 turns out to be 12.8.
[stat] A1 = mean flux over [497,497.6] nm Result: 11.6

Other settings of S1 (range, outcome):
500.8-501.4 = 12.6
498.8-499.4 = 11.6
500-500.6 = 12.2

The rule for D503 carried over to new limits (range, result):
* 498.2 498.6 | 12.4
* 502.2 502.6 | 11.8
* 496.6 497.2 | 12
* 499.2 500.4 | 11.7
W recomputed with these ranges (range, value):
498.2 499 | 12.4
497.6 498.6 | 12.9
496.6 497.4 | 11.8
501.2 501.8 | 12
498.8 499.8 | 12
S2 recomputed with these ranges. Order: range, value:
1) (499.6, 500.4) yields 12.1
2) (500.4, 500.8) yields 12.6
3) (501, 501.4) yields 12.6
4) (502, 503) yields 11.9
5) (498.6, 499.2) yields 12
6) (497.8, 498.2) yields 13.2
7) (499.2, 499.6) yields 12.3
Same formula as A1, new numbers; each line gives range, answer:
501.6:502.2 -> 11.9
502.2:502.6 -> 11.9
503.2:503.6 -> 11.8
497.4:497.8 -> 12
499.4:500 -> 12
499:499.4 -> 12.3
